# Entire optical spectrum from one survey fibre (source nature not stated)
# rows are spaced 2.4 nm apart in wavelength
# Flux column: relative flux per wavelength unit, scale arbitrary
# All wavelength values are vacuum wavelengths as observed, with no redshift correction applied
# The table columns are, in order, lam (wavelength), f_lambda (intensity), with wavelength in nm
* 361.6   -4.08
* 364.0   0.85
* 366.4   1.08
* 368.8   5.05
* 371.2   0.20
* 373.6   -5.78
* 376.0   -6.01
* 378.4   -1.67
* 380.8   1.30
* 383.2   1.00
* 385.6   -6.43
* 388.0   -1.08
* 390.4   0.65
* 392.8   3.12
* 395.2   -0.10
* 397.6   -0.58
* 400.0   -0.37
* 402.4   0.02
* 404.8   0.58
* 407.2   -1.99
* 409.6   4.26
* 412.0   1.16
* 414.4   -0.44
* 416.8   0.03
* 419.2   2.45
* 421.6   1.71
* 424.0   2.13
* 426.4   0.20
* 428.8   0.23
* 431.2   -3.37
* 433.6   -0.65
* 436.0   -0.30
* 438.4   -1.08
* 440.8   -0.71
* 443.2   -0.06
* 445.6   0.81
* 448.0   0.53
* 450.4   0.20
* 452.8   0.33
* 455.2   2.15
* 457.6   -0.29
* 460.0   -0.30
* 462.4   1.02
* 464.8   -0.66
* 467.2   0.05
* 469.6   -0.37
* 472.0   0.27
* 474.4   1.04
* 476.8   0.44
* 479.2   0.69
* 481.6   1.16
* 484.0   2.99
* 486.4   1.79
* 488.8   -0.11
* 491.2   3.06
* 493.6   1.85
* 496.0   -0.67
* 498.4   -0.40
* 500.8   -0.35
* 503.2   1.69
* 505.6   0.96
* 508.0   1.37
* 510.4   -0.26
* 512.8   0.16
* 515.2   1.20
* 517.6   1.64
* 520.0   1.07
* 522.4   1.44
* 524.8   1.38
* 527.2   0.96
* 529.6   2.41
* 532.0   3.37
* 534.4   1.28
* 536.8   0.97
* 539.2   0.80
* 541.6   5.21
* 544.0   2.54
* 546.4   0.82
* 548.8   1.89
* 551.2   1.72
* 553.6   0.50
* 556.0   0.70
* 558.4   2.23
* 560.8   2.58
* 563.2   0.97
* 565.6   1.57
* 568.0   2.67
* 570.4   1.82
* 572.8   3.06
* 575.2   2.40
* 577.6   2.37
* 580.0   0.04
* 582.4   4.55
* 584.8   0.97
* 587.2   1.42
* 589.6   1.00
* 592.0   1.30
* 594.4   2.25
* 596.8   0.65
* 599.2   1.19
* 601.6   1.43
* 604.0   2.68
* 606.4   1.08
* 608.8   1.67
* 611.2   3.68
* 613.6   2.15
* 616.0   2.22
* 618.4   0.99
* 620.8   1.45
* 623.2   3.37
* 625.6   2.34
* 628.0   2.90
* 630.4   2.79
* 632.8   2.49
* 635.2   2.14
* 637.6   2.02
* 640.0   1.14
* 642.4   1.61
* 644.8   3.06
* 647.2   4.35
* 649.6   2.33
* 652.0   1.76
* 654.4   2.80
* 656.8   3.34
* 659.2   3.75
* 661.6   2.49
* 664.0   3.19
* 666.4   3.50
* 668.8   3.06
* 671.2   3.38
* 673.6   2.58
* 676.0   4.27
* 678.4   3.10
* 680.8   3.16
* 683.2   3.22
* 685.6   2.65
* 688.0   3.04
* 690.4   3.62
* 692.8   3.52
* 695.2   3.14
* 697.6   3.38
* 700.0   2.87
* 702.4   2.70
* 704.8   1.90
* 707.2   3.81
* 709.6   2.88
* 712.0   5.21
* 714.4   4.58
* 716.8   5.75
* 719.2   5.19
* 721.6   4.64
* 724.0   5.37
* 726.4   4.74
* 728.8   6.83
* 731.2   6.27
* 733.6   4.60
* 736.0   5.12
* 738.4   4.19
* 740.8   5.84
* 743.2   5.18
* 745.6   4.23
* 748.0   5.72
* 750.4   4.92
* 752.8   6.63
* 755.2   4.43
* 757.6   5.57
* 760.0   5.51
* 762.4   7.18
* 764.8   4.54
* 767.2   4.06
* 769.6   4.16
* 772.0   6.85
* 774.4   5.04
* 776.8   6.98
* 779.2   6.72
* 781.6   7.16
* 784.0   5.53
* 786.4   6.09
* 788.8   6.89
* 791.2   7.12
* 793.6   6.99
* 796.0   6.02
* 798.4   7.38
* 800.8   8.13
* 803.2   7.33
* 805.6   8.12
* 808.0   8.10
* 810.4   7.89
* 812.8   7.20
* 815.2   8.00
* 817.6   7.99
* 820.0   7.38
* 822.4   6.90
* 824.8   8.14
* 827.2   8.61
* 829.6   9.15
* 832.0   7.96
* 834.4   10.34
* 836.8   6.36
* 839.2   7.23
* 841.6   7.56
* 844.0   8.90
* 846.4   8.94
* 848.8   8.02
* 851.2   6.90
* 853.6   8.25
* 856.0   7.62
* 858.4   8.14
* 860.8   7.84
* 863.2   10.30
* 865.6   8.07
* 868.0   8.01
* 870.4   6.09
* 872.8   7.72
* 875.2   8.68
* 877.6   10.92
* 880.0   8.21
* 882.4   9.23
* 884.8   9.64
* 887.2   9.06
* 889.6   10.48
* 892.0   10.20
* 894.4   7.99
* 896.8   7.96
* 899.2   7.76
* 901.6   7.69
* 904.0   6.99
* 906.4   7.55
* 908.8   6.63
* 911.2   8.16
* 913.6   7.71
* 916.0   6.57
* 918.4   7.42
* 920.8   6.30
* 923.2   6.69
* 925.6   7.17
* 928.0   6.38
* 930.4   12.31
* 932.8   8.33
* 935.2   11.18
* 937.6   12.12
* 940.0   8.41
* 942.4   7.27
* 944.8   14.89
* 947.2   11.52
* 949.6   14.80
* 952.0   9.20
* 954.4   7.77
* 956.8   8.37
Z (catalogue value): 0.787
